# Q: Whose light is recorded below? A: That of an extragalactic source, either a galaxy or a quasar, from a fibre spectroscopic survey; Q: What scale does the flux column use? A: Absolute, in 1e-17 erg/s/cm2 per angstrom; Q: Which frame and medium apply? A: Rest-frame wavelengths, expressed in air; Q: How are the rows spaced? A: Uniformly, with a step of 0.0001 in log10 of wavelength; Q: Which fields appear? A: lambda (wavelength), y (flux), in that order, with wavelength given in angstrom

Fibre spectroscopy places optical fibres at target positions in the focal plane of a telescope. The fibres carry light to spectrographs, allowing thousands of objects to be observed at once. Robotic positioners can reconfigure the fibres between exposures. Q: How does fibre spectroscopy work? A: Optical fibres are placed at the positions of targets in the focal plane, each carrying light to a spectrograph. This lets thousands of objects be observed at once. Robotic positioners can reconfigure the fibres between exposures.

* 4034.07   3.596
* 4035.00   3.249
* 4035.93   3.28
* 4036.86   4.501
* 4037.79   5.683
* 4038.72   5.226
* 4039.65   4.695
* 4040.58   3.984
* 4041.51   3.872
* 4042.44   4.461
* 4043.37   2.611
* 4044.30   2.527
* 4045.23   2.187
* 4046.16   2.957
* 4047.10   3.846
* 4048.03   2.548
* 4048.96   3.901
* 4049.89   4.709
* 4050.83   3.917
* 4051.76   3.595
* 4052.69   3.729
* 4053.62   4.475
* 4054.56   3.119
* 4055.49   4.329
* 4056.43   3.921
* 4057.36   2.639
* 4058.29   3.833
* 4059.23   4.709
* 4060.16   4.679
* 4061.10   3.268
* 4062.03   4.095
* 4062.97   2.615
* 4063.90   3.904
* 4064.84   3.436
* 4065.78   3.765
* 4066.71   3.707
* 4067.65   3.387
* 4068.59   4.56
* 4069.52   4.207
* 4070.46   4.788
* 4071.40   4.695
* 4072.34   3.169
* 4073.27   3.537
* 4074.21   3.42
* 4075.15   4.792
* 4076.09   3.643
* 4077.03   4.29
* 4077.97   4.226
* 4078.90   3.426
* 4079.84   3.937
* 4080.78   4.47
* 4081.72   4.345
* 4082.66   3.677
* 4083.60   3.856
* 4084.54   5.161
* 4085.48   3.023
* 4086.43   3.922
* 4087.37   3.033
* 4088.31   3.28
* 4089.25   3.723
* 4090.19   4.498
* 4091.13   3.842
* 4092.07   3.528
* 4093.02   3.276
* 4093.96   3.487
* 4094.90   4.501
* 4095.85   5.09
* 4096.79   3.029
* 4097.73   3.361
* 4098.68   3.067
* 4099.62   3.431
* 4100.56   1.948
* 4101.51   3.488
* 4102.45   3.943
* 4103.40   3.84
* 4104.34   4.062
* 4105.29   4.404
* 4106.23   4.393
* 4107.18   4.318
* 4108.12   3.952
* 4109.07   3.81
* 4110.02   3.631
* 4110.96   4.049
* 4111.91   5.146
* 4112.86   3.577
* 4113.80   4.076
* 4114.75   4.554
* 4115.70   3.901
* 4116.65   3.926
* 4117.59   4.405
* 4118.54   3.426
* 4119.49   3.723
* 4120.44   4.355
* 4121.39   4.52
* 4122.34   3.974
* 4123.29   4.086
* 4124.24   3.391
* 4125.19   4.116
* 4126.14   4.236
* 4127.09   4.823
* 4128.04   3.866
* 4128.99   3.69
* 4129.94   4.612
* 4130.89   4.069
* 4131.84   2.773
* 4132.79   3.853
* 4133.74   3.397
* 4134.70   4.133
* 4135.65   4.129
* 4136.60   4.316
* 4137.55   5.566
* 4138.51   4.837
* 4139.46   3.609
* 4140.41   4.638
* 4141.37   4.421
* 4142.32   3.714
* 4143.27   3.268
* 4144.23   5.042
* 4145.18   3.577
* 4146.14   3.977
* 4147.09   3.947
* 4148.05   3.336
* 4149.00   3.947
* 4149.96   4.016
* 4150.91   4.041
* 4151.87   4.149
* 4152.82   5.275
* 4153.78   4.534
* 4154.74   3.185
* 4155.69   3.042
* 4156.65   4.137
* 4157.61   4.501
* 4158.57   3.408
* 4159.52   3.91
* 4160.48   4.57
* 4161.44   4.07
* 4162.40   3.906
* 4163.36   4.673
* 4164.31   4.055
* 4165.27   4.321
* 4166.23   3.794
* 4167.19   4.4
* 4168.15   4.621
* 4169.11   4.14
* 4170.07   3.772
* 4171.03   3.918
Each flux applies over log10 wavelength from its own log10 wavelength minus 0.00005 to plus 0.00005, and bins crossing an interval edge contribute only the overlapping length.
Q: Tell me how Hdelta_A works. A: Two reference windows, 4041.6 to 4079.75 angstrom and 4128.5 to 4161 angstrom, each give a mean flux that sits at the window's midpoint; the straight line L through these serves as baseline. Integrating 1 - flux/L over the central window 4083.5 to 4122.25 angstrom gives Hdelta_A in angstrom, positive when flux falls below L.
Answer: 0.3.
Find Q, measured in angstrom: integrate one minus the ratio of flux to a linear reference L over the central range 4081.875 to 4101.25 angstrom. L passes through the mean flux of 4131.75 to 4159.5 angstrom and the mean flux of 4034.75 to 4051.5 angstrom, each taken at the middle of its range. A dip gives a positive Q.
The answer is 1.3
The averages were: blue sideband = 3.79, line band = 3.65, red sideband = 4.04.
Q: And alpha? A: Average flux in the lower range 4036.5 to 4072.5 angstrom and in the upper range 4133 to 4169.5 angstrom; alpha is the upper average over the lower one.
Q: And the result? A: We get 1.07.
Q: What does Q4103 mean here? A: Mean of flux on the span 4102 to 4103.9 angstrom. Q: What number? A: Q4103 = 3.89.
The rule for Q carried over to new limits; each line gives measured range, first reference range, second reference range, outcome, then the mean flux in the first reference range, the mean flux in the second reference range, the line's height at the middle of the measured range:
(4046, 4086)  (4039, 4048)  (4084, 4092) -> -2.7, 3.45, 3.8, 3.63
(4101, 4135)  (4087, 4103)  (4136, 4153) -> -1.4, 3.56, 4.19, 3.85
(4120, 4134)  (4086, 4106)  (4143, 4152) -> -0.6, 3.66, 3.93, 3.83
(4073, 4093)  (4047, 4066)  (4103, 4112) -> 0.4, 3.76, 4.12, 3.95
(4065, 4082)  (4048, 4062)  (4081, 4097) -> -0.6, 3.87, 3.86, 3.87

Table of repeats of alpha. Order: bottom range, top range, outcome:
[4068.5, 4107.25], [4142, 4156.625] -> 1.02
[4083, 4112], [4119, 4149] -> 1.07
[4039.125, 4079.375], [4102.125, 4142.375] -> 1.09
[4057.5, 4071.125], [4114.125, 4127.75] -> 1.05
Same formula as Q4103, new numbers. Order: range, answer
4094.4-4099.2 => 3.8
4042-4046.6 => 2.94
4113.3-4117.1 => 4.11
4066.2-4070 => 3.97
